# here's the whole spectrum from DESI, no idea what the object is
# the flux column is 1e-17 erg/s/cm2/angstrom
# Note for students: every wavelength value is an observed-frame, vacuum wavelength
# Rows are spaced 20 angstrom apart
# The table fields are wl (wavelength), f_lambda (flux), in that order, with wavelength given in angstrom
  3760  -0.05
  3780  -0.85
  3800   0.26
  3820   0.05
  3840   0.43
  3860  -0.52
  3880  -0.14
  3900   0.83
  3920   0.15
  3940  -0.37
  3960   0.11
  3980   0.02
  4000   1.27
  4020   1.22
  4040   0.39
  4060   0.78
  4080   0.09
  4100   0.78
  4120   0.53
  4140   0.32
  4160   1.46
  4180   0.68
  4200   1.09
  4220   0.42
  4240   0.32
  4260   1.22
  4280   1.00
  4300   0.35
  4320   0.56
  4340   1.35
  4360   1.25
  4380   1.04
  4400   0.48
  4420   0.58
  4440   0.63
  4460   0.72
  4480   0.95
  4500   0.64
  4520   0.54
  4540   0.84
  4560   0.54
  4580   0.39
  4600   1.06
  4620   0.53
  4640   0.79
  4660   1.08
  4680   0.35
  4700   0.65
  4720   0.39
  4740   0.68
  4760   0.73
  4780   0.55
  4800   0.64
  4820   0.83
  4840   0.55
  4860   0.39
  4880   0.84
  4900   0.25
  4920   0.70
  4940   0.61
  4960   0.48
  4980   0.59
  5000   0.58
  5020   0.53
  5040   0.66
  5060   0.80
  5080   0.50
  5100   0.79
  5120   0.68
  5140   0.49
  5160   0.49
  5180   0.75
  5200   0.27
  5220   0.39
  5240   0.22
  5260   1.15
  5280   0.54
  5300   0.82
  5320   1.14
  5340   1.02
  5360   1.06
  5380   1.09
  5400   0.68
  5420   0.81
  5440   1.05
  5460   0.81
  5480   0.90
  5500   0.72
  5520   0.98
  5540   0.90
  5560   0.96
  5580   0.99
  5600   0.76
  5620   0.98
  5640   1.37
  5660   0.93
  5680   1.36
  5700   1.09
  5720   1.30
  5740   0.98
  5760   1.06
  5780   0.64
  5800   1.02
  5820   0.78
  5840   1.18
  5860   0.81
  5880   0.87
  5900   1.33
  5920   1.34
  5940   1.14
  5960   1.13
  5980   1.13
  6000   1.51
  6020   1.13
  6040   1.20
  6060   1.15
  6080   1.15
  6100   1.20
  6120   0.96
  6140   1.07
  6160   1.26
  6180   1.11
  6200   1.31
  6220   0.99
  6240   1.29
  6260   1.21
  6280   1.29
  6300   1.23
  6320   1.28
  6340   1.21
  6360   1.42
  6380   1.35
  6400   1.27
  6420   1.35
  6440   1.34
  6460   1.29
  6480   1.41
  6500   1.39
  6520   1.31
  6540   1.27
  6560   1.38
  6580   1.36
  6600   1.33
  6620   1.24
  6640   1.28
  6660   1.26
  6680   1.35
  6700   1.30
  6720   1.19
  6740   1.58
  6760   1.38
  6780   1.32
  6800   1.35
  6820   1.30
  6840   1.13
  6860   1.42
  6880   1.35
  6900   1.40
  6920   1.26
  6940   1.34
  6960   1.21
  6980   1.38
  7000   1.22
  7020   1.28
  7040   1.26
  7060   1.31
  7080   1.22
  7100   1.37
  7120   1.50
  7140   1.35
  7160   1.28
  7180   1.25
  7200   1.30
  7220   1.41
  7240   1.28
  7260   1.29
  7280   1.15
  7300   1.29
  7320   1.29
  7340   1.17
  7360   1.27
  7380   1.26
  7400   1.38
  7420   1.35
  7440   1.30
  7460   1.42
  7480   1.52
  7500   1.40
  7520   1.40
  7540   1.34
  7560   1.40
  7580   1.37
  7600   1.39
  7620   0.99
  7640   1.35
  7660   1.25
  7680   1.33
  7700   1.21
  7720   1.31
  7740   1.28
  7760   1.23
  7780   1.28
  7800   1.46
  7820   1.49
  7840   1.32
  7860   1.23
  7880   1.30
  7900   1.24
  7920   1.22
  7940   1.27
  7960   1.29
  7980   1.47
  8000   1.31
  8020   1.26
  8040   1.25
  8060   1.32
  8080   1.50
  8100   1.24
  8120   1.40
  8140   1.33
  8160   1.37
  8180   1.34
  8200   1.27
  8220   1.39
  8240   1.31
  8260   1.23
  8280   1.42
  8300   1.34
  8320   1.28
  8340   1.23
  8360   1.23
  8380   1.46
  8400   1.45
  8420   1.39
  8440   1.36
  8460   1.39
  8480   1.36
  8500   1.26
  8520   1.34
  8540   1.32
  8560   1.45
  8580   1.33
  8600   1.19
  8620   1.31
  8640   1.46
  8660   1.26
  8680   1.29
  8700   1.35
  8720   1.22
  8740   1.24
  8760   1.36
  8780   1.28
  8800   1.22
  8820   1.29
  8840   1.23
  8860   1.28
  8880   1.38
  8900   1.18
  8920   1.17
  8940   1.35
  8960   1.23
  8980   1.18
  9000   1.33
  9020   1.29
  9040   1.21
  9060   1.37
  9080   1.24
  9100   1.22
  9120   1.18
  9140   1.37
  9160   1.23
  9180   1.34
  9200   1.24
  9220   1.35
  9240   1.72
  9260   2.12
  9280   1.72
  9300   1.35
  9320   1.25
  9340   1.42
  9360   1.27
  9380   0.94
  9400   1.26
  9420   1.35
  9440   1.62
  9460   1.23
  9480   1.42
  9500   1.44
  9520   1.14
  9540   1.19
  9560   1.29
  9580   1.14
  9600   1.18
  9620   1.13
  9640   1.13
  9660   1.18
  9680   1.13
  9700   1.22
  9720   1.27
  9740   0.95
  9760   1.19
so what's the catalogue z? 0.409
